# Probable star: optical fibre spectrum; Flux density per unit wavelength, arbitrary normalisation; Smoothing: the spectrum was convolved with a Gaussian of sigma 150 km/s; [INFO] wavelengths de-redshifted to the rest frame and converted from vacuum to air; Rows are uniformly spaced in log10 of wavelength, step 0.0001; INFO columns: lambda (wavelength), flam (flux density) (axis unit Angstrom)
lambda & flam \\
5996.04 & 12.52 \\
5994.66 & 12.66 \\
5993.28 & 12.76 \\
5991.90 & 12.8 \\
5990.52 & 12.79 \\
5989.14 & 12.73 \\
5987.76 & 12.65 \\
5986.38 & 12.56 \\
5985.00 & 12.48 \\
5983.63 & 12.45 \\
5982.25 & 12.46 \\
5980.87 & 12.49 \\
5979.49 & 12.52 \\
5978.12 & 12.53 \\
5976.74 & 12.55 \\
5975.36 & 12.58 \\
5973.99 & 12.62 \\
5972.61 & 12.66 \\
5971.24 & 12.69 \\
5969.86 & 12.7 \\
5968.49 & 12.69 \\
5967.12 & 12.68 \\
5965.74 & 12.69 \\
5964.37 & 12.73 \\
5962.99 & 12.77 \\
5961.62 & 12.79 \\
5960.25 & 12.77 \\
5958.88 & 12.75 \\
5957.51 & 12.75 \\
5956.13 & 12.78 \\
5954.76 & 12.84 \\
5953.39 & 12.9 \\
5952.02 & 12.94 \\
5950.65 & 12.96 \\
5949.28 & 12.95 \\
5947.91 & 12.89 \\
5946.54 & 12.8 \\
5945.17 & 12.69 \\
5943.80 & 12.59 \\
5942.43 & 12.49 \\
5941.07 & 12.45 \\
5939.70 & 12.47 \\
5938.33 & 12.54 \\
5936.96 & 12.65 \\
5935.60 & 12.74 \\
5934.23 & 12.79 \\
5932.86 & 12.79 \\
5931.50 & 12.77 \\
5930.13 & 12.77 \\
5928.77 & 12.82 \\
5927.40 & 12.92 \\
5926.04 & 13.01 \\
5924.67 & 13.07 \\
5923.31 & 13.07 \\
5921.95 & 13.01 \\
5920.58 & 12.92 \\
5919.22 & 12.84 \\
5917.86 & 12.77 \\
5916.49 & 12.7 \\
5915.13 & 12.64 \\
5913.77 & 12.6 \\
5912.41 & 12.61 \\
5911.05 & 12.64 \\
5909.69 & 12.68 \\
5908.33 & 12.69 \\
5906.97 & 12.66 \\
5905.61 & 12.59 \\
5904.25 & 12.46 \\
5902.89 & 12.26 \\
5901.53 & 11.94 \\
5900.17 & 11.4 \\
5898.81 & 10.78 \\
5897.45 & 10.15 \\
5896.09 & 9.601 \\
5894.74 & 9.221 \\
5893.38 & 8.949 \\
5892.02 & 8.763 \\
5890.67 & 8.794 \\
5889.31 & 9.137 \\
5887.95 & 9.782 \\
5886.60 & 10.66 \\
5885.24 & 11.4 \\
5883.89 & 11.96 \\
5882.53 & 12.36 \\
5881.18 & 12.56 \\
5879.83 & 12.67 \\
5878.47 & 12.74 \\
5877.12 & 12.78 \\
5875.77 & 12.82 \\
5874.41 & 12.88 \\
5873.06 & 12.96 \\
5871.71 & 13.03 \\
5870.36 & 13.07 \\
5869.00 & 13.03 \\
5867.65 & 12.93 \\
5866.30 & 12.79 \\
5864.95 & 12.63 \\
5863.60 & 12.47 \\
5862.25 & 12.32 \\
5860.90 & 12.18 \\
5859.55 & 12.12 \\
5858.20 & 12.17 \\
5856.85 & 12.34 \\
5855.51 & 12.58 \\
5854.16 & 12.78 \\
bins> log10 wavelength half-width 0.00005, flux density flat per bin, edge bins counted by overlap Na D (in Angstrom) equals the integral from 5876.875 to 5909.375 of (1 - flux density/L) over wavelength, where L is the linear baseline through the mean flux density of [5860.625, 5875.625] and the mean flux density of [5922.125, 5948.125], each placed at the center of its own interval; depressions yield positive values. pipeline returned 4.0 Angstrom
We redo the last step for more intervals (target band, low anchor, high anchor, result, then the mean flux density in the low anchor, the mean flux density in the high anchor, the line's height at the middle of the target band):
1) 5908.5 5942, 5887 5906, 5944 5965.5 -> -3.45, 10.4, 12.8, 11.6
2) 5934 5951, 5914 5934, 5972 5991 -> 0.11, 12.9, 12.6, 12.8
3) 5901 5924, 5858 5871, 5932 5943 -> -0.09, 12.6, 12.6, 12.6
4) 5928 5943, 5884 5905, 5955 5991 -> -1.41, 10.4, 12.6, 11.6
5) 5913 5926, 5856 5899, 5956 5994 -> -0.84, 11.6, 12.7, 12.1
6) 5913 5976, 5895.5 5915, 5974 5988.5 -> -2.60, 12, 12.5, 12.3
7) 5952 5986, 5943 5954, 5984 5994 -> 0.23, 12.8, 12.7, 12.8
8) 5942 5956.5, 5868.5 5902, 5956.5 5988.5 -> -0.62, 11.3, 12.6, 12.3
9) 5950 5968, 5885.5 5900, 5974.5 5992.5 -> -1.52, 9.7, 12.6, 11.8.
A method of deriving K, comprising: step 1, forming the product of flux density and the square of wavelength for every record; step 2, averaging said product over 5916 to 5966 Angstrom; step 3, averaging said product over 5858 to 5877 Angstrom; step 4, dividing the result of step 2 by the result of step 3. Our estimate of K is 1.03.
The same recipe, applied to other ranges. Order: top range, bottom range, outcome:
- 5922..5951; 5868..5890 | 1.08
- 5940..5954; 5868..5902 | 1.15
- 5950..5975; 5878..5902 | 1.22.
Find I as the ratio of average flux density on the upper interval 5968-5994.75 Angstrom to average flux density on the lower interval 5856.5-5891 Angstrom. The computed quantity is 1.0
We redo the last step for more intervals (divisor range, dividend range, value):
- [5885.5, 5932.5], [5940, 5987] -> 1.08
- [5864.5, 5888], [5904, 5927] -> 1.03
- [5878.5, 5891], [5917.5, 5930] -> 1.16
